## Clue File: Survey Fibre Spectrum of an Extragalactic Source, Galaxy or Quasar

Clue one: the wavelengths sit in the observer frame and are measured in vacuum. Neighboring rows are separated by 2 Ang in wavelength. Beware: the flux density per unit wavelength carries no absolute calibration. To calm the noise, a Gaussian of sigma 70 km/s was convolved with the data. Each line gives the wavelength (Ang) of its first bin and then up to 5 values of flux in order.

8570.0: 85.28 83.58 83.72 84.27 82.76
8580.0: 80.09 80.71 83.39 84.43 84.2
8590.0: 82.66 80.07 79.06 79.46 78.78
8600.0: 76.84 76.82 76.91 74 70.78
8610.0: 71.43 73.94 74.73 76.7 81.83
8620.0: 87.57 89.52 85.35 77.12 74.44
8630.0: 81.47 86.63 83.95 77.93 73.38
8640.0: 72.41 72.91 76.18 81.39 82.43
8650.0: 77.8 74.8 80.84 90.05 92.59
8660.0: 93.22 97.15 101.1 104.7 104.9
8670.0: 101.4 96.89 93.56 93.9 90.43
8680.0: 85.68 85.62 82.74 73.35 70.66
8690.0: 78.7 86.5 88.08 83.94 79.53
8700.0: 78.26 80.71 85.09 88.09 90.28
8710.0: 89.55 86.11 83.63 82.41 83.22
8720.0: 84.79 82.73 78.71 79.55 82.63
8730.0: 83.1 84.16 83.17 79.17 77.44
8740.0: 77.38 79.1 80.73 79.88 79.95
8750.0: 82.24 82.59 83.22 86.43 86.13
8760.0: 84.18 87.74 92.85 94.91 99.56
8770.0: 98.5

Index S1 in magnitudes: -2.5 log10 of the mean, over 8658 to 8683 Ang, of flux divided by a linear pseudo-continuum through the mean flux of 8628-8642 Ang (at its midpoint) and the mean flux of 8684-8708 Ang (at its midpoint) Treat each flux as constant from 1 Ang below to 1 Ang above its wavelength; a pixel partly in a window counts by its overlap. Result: -0.19 mag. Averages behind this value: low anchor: 78.5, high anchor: 81.6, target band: 95.6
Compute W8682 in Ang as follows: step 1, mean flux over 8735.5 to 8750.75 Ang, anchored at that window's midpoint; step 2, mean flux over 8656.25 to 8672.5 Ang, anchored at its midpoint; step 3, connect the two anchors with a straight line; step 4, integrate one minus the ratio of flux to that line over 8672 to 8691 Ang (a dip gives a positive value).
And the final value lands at 2.0 Ang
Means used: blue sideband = 98.6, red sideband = 79.5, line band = 84.5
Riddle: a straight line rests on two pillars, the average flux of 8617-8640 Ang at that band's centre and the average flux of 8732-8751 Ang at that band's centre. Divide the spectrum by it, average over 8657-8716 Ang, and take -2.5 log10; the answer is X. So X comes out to -0.10 mag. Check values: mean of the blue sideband 81.3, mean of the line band 88.4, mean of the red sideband 80.1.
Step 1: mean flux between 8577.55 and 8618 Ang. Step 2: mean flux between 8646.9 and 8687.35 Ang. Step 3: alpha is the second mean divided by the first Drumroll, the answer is 1.15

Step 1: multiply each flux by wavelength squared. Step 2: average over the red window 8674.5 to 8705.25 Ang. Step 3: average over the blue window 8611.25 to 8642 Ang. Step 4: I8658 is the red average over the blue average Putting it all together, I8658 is 1.1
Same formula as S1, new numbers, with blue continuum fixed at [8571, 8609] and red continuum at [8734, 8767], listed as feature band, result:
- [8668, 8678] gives -0.18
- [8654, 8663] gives -0.13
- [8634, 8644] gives 0.08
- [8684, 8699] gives 0.03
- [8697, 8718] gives -0.02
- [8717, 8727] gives 0.01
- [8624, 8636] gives 0.00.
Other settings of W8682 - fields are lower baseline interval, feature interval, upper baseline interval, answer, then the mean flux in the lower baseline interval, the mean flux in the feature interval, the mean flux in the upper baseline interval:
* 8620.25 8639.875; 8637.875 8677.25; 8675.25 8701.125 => -3.17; 80.9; 88.4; 82.8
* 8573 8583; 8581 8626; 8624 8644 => 0.52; 82.3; 79.5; 78.1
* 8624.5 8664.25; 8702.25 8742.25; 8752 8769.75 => 1.79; 82.1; 83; 89.4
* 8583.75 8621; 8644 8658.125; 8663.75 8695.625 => 0.61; 78.5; 81.8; 89.5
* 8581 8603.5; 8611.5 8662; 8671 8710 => 0.84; 80.5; 81.2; 85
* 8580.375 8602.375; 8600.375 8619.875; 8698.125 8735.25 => 1.27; 80.7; 75.8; 83.5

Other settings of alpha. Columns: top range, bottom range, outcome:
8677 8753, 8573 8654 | 1.04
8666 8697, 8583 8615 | 1.13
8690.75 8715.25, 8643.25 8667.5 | 0.96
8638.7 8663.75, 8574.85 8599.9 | 1.02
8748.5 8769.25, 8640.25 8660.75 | 1.08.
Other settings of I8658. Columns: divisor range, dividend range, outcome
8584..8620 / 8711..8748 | 1.07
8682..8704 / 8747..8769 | 1.10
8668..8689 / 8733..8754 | 0.92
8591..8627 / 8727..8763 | 1.08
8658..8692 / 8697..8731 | 0.93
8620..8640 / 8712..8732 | 1.04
